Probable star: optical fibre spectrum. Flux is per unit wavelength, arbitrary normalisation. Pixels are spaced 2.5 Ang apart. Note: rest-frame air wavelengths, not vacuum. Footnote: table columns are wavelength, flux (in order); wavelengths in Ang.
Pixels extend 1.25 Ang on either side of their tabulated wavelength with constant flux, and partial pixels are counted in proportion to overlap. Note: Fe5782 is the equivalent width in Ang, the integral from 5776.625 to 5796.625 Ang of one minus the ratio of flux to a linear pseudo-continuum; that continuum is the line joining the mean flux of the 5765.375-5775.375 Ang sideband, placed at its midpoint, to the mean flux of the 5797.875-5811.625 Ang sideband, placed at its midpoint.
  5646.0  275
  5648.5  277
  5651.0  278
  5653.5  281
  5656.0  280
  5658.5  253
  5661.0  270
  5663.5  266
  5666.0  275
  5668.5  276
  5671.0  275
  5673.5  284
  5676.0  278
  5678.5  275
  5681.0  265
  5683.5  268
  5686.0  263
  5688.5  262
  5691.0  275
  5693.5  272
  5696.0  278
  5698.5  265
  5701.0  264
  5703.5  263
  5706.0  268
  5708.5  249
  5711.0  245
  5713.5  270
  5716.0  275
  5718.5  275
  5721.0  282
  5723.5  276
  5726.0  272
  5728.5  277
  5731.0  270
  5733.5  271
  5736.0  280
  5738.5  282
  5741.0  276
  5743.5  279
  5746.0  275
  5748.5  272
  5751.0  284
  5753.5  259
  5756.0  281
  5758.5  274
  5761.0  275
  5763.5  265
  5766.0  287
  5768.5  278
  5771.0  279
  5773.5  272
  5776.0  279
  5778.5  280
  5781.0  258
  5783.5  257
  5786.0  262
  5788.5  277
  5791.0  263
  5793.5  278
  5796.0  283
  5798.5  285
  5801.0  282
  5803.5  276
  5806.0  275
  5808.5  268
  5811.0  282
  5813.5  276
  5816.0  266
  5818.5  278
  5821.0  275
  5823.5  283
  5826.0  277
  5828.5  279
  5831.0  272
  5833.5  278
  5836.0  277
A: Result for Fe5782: 0.6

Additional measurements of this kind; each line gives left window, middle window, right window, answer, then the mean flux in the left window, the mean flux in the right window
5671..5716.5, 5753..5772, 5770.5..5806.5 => -0.2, 268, 274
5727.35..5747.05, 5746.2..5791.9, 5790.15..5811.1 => 0.7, 276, 277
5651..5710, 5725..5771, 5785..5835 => -0.4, 270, 276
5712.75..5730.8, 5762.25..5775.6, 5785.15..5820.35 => -0.1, 275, 275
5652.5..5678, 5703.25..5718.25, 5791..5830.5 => 0.7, 274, 277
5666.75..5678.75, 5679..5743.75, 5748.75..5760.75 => 1.4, 278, 274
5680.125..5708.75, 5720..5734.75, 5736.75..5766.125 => -0.2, 267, 275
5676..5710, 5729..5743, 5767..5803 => -0.3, 267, 274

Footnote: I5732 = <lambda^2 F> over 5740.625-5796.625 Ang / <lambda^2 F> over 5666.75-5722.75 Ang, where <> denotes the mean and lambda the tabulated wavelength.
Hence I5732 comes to 1.04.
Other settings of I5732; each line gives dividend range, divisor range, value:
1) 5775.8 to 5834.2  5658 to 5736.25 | 1.06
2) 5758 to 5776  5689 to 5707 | 1.05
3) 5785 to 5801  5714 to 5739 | 1.02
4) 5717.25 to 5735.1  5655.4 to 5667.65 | 1.05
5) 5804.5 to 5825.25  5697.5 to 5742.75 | 1.05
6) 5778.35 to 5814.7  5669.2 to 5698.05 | 1.04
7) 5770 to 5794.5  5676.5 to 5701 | 1.04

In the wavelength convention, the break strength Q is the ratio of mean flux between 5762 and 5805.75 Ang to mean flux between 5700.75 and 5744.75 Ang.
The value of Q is 1.0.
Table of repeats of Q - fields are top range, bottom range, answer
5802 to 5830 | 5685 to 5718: 1.04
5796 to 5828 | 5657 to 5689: 1.03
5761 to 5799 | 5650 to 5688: 1.00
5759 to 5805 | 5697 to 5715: 1.05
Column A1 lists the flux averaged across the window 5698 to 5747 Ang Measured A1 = 271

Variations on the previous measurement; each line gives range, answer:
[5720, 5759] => 276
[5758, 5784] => 274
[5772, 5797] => 271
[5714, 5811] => 275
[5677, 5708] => 268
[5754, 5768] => 276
